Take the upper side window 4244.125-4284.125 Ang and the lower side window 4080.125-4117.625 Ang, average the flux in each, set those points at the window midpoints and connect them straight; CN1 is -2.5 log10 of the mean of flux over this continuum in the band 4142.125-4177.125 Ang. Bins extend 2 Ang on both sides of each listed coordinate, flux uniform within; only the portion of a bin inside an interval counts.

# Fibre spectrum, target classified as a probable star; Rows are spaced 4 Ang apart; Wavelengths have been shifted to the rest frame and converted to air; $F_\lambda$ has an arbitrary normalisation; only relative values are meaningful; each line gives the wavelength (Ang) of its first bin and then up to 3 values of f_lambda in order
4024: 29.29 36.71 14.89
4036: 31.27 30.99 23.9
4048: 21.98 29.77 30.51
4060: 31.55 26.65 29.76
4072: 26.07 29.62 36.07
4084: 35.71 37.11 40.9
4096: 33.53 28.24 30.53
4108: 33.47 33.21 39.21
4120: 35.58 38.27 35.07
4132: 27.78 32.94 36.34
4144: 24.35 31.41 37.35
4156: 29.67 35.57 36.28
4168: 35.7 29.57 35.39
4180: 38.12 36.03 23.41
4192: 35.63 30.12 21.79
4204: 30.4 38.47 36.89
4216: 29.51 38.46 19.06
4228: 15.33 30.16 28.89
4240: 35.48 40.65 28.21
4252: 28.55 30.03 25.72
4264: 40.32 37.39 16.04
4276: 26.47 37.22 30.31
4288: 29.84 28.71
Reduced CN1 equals 0.01 mag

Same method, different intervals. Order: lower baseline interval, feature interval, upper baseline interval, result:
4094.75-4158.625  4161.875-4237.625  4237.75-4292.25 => 0.03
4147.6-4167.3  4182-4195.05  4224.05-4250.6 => 0.02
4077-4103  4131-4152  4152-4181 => 0.11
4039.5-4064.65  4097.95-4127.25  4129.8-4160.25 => -0.13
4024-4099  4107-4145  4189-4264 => -0.12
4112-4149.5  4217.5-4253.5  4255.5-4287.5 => 0.06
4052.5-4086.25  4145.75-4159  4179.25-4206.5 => -0.08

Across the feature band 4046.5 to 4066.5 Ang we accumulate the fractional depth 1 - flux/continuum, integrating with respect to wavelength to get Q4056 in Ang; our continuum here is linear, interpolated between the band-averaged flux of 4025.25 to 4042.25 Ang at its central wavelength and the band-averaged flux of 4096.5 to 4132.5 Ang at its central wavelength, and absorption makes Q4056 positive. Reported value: 1.1 Ang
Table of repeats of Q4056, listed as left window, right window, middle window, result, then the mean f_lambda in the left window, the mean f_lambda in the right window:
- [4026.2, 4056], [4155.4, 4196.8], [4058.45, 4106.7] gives -5.0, 27.2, 33.4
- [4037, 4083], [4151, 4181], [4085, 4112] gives -2.6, 29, 34.5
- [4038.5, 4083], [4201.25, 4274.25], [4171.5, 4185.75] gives -2.6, 28.9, 30.4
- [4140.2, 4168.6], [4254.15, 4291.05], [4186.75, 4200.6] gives 1.5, 33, 30.3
